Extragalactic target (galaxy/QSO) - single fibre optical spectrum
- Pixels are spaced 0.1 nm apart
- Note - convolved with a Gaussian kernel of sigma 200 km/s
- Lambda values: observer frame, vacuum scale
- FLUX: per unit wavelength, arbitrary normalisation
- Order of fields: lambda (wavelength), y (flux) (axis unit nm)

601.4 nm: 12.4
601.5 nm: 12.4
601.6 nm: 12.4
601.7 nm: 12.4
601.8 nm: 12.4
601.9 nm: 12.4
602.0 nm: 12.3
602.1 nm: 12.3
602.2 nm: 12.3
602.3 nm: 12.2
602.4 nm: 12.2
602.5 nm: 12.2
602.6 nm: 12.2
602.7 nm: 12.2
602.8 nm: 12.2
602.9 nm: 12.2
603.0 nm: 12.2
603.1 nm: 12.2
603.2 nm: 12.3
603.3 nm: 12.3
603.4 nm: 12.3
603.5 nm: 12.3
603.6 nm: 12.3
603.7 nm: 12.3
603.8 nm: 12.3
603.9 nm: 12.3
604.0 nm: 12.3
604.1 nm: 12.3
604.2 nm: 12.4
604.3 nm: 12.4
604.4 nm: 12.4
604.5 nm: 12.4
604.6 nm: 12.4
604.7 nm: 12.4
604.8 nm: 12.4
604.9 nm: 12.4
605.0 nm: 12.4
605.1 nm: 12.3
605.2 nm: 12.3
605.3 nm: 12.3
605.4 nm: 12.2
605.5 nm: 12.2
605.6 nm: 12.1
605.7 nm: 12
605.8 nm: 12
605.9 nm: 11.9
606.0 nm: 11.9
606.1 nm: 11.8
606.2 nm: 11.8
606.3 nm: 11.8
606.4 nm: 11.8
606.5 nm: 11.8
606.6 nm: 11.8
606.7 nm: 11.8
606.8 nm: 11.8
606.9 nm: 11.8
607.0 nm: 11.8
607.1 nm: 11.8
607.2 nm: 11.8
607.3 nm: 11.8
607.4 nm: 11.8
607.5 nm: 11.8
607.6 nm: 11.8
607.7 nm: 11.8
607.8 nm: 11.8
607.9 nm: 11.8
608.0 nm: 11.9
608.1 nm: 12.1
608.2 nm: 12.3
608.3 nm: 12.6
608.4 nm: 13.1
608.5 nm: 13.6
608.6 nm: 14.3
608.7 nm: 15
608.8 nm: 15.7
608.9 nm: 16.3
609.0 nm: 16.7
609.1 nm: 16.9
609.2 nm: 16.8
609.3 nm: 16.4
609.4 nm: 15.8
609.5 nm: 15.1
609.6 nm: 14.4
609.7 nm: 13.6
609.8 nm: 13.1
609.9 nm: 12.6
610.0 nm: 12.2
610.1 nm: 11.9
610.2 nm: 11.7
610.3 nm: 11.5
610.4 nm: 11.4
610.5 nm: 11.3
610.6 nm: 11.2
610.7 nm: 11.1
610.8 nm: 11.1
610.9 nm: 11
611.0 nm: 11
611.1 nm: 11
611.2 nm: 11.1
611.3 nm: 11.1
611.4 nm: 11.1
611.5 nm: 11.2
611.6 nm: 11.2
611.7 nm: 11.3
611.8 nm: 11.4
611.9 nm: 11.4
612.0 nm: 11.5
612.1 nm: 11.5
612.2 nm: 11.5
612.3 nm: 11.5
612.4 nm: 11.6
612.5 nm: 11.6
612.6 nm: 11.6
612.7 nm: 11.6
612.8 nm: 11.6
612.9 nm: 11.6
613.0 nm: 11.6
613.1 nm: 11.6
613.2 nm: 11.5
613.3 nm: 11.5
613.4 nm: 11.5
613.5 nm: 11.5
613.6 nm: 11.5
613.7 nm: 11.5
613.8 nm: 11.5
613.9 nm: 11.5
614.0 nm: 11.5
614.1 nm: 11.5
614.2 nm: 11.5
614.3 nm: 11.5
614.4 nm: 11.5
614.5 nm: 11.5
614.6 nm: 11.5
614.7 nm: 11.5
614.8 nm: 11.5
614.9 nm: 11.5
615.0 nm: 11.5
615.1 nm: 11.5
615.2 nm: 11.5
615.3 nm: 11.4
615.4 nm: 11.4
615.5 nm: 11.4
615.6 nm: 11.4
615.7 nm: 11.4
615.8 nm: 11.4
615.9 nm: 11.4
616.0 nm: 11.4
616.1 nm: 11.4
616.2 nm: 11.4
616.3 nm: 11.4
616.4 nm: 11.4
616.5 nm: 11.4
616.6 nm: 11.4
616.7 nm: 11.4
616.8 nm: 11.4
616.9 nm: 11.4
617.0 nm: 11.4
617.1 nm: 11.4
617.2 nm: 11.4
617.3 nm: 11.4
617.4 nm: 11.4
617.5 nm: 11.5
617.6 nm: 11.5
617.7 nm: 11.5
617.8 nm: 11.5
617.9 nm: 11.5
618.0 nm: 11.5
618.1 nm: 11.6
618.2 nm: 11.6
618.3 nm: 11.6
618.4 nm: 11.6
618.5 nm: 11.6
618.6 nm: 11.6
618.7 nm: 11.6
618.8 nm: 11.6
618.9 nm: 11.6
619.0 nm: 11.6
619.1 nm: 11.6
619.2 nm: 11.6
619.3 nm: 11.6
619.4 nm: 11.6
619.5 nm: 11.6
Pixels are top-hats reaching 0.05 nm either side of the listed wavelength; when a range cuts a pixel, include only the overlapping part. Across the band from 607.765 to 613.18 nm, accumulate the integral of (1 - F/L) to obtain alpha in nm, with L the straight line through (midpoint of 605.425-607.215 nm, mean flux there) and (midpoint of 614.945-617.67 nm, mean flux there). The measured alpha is -0.39 nm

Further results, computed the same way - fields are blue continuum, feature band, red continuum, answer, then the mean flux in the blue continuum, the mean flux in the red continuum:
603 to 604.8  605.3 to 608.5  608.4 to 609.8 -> 0.462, 12.3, 15.3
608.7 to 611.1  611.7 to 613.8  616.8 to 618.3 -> 0.192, 13.4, 11.5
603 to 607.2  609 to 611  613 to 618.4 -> -0.222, 12.1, 11.5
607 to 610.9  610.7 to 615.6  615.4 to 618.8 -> 0.323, 13.1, 11.5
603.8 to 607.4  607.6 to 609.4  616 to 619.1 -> -0.318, 12.1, 11.5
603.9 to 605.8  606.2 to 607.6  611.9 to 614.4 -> 0.036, 12.3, 11.5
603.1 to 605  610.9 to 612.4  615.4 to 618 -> 0.066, 12.3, 11.4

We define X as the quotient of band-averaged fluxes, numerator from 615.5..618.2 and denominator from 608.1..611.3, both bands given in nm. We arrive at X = 0.9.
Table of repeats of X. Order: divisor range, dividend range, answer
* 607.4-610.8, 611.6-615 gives 0.87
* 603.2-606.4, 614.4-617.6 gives 0.94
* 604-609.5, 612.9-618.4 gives 0.90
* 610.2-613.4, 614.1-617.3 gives 1.01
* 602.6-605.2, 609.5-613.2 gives 0.95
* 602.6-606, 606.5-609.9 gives 1.09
